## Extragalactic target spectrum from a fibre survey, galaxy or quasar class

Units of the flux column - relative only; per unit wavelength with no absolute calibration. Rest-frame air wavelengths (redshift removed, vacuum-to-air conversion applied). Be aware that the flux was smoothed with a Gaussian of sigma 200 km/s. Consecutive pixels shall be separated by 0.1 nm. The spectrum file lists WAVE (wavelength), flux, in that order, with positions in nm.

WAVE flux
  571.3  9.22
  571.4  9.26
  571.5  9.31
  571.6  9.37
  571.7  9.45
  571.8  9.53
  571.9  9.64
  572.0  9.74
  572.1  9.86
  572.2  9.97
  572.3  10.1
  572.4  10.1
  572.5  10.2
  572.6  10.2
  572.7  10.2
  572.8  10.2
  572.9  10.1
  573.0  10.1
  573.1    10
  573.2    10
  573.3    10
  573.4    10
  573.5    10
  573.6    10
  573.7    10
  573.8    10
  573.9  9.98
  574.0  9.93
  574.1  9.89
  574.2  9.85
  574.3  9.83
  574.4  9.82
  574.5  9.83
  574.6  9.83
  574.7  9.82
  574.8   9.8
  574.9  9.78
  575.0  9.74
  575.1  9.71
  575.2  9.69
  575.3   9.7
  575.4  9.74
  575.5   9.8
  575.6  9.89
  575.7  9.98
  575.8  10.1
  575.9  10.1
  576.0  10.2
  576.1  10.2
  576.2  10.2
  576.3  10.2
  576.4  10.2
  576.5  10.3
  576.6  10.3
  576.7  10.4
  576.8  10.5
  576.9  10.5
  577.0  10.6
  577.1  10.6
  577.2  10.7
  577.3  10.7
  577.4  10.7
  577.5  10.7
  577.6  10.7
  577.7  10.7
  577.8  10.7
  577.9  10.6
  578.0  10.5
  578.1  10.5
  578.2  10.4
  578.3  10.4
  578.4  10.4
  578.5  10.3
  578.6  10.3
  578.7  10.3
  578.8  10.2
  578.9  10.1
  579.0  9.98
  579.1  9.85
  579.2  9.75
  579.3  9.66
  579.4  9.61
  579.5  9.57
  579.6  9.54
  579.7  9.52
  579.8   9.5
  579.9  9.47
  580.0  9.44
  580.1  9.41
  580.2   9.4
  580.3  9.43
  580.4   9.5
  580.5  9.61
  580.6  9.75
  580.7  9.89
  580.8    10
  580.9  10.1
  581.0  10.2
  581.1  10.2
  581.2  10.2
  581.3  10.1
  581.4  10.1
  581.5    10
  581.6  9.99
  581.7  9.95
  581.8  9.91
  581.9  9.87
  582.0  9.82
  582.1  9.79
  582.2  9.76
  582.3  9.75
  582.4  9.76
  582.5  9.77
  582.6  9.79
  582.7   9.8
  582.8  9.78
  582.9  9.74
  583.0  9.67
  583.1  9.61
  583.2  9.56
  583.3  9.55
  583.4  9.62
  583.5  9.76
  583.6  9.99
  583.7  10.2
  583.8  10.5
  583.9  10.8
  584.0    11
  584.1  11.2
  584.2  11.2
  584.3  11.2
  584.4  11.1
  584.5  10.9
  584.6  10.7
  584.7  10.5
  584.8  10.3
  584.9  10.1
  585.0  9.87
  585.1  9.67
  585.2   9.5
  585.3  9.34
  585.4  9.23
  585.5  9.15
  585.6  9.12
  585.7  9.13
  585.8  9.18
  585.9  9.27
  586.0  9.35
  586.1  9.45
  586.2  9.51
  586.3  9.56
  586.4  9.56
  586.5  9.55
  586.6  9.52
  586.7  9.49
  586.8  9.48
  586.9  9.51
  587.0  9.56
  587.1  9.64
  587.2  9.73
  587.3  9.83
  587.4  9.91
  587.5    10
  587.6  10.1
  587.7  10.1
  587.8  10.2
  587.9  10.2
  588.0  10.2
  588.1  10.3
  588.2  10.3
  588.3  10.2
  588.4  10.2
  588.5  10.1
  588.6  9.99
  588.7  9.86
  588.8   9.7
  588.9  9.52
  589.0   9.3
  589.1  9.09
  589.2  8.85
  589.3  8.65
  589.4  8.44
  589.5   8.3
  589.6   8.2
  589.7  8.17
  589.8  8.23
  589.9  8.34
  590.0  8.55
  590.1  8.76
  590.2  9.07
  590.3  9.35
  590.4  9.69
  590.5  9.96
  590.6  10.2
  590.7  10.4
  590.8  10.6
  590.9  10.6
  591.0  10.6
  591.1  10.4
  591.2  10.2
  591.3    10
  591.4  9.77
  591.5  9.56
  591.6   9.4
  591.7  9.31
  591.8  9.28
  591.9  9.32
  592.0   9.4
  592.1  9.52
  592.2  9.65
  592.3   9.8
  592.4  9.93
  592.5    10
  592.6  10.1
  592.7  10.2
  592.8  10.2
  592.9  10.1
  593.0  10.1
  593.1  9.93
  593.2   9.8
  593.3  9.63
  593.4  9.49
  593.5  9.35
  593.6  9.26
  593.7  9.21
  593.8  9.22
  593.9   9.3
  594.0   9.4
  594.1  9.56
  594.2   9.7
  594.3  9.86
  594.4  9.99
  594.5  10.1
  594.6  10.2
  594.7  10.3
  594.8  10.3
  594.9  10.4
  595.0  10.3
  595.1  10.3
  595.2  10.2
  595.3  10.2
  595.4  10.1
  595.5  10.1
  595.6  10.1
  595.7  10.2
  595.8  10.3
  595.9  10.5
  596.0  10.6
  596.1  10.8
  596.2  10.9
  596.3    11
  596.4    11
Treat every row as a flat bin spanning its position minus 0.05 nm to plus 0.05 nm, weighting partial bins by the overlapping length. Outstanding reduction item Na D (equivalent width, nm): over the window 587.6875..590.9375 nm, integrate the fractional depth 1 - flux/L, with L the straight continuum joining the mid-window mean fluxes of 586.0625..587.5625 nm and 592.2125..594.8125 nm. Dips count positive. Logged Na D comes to 0.07 nm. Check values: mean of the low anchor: 9.63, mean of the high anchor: 9.8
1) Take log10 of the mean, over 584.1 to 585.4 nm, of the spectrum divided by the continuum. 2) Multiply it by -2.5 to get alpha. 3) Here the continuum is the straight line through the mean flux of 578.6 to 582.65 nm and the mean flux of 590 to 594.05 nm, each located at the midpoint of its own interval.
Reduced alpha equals -0.061 mag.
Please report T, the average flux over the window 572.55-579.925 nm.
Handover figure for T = 10.1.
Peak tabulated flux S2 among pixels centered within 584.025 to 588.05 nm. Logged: 11.2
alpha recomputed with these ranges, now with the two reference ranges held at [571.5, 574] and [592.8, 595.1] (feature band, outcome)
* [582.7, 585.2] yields -0.04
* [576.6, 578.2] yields -0.07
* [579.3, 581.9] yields 0.01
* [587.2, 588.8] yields -0.02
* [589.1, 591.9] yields 0.05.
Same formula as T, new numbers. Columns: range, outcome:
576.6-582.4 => 10.1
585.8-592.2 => 9.58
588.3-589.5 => 9.41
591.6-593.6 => 9.72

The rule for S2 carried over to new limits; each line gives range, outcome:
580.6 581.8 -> 10.2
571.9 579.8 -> 10.7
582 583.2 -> 9.82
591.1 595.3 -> 10.4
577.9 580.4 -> 10.5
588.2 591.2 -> 10.6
